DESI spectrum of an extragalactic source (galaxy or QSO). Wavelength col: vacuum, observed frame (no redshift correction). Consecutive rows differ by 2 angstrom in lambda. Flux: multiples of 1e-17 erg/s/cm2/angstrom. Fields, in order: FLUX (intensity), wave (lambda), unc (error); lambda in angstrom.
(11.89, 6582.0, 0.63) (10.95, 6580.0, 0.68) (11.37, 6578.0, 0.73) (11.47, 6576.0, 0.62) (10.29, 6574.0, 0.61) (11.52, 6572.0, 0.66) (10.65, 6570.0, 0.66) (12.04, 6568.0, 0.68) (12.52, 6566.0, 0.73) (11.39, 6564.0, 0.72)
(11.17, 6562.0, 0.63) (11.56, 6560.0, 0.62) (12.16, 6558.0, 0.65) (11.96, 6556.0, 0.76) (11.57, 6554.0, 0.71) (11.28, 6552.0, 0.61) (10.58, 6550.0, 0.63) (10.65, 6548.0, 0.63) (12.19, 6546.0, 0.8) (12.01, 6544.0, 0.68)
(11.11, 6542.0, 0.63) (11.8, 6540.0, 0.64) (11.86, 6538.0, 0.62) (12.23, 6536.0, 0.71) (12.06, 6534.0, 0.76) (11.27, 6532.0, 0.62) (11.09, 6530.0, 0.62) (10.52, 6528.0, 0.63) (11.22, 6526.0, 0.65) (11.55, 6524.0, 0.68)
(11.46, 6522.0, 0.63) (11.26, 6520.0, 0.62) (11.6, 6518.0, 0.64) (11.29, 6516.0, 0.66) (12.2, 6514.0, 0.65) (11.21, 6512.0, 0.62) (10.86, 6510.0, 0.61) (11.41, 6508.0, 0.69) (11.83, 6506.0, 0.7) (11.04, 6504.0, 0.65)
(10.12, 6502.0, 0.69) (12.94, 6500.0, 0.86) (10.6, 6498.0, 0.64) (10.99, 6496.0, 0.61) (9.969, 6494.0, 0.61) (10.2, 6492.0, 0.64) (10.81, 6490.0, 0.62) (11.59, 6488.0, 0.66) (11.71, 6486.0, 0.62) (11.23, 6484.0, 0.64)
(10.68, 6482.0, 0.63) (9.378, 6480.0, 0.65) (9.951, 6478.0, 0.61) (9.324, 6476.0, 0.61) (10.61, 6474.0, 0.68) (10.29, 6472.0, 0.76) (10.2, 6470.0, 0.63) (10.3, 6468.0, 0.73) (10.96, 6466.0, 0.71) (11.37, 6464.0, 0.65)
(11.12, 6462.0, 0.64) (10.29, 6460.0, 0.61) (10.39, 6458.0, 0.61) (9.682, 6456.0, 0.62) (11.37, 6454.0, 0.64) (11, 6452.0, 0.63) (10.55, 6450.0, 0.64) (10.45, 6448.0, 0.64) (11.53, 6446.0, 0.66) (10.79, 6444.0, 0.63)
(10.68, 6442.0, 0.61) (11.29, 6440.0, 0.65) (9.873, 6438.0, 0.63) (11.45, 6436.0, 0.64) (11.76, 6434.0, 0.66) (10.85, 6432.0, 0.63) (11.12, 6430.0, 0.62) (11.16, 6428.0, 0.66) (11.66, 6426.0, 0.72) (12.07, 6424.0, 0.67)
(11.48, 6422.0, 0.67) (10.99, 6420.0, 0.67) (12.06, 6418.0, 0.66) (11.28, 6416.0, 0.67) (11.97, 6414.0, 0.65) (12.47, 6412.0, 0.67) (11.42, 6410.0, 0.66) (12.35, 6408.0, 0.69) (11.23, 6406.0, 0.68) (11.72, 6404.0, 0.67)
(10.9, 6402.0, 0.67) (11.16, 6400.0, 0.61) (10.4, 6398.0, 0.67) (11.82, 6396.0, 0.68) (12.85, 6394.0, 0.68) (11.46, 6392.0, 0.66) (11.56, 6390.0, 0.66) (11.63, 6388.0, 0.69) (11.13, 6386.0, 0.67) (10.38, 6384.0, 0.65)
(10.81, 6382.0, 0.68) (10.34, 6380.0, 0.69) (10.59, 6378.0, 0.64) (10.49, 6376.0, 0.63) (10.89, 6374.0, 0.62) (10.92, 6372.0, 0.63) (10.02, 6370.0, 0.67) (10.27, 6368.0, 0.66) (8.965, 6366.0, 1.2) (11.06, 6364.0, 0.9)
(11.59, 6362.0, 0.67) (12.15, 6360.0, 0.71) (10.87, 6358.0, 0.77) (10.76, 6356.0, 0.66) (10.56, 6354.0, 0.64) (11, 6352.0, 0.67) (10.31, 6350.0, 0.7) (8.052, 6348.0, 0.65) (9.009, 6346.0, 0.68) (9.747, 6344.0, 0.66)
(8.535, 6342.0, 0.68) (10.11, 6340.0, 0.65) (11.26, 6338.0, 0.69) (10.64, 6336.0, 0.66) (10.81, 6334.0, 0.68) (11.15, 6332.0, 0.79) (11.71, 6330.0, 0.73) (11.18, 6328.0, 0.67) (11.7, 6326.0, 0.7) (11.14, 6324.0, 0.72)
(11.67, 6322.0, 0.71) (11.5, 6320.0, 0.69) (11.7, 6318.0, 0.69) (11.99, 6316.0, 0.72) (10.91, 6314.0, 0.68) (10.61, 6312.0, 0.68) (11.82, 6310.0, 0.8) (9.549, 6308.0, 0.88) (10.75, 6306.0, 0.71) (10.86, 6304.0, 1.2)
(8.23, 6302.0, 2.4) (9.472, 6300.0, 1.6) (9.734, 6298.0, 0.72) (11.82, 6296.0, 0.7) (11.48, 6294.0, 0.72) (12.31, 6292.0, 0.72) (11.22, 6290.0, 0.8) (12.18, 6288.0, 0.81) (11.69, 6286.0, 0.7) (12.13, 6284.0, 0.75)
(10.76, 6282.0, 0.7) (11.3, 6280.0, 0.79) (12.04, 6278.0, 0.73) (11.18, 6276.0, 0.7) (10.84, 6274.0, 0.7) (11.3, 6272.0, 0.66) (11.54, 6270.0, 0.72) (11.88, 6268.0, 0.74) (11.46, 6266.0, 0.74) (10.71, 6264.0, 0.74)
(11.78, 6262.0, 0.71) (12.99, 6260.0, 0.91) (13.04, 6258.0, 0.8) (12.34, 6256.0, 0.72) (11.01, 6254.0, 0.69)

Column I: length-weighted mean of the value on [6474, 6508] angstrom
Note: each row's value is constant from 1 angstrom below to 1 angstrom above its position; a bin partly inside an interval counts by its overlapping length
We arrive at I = 10.8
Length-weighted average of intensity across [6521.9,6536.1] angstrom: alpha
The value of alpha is 11.4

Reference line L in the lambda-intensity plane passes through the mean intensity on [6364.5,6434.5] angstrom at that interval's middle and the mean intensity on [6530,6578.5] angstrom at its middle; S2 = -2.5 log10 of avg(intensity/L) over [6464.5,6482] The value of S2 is 0.12 mag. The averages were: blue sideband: 11.2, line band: 10.2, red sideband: 11.5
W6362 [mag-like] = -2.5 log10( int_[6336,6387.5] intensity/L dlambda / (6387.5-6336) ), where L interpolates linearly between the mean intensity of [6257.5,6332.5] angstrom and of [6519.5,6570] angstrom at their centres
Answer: 0.09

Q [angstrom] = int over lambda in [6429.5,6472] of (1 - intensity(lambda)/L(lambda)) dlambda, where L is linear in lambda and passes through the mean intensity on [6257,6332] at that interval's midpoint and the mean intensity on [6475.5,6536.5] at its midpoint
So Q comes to 1.3 angstrom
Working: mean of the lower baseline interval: 11.3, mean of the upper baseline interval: 11.1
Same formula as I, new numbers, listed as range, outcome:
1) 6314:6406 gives 10.9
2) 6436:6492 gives 10.7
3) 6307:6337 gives 11.2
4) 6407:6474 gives 11.1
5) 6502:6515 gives 11.3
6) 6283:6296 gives 11.8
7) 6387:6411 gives 11.5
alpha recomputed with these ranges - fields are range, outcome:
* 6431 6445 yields 11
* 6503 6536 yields 11.4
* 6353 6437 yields 11.2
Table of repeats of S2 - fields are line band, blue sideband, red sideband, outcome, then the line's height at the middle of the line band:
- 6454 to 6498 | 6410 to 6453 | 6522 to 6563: 0.08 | 11.4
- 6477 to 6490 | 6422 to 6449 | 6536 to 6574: 0.05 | 11.3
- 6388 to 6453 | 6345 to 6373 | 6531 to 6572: -0.06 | 10.8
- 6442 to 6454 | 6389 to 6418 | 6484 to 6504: 0.04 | 11.3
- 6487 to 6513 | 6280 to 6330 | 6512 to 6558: 0.04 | 11.4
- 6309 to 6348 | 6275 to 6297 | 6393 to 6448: 0.07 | 11.6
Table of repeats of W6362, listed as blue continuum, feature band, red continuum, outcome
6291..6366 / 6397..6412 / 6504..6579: -0.04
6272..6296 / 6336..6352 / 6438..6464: 0.16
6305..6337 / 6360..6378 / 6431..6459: 0.04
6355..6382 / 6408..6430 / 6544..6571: -0.07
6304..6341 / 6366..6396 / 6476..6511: 0.01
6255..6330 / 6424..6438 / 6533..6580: 0.01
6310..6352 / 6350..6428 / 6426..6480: -0.05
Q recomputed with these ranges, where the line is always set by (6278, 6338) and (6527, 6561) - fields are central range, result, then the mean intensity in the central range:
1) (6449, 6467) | 1.0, 10.7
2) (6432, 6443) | 0.3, 11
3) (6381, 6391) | 0.1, 11.1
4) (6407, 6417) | -0.5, 11.9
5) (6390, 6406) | -0.3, 11.5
